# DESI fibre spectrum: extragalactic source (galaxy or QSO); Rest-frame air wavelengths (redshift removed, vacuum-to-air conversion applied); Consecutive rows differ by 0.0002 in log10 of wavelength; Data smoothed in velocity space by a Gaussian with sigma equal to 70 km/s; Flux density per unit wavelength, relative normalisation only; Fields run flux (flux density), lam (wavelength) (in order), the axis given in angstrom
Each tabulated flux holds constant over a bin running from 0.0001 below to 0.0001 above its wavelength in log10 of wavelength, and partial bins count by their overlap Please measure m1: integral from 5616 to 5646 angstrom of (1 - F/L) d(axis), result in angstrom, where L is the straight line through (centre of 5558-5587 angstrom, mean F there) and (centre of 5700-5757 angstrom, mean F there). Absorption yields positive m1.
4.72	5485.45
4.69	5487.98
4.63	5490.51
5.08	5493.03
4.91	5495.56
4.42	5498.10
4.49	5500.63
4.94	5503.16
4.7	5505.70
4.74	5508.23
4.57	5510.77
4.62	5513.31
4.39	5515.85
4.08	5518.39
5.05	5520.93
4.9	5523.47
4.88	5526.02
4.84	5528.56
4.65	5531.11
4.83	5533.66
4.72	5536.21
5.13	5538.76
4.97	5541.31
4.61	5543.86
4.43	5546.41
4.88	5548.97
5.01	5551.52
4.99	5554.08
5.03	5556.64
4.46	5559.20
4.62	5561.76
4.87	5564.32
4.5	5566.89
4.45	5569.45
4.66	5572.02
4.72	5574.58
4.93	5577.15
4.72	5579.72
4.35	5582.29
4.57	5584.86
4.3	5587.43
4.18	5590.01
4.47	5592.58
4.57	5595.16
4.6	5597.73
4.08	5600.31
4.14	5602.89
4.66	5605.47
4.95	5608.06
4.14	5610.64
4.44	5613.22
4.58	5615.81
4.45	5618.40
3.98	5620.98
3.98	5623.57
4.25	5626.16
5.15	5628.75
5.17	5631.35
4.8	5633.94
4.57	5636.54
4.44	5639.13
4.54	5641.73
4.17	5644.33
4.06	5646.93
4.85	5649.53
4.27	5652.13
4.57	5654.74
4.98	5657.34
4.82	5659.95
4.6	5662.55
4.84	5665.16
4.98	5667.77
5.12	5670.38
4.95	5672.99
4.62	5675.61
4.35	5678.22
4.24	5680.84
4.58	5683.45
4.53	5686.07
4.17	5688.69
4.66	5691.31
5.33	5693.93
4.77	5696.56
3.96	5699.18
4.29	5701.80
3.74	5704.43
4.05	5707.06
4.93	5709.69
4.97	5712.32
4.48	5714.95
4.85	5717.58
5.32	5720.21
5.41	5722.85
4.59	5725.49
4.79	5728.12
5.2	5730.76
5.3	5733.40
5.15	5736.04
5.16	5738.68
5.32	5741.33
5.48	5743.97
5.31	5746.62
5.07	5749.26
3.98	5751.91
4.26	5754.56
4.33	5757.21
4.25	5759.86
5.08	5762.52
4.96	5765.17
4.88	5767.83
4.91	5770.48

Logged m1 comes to 1.25 angstrom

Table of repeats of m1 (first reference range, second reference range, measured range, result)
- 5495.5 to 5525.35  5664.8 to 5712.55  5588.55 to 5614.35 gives 1.0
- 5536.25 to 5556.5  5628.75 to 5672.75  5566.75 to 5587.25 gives 0.9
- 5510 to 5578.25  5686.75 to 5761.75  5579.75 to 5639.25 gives 3.3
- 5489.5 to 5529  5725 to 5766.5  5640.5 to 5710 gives 4.1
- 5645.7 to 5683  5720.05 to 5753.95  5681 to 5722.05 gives 2.4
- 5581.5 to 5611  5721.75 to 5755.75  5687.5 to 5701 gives 0.7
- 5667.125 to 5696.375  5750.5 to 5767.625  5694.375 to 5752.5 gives -3.3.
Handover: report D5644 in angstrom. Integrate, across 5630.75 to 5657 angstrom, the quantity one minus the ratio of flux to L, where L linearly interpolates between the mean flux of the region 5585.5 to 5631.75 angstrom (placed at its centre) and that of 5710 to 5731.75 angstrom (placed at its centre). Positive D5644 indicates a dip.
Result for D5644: 0.3 angstrom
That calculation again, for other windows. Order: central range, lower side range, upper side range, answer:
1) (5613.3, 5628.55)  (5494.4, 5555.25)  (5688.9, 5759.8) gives 1.4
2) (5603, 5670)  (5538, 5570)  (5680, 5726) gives 1.6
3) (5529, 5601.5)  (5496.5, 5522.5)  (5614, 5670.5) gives -0.9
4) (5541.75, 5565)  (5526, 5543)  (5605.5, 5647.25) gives 0.0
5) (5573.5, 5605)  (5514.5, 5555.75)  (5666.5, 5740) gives 1.9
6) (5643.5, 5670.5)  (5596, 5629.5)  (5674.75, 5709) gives -1.5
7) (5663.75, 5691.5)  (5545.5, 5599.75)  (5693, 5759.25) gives 0.6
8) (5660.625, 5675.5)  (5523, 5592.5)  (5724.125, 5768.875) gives -0.2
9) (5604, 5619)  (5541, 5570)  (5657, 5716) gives 0.5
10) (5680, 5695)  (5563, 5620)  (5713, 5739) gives 0.9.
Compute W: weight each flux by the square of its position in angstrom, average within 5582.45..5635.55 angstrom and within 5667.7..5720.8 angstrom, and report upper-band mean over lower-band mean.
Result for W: 1.06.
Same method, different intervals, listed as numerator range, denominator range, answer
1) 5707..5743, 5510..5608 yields 1.14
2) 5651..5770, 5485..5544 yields 1.08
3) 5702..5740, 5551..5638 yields 1.11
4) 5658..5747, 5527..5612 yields 1.08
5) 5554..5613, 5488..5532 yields 0.99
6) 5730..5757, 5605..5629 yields 1.18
